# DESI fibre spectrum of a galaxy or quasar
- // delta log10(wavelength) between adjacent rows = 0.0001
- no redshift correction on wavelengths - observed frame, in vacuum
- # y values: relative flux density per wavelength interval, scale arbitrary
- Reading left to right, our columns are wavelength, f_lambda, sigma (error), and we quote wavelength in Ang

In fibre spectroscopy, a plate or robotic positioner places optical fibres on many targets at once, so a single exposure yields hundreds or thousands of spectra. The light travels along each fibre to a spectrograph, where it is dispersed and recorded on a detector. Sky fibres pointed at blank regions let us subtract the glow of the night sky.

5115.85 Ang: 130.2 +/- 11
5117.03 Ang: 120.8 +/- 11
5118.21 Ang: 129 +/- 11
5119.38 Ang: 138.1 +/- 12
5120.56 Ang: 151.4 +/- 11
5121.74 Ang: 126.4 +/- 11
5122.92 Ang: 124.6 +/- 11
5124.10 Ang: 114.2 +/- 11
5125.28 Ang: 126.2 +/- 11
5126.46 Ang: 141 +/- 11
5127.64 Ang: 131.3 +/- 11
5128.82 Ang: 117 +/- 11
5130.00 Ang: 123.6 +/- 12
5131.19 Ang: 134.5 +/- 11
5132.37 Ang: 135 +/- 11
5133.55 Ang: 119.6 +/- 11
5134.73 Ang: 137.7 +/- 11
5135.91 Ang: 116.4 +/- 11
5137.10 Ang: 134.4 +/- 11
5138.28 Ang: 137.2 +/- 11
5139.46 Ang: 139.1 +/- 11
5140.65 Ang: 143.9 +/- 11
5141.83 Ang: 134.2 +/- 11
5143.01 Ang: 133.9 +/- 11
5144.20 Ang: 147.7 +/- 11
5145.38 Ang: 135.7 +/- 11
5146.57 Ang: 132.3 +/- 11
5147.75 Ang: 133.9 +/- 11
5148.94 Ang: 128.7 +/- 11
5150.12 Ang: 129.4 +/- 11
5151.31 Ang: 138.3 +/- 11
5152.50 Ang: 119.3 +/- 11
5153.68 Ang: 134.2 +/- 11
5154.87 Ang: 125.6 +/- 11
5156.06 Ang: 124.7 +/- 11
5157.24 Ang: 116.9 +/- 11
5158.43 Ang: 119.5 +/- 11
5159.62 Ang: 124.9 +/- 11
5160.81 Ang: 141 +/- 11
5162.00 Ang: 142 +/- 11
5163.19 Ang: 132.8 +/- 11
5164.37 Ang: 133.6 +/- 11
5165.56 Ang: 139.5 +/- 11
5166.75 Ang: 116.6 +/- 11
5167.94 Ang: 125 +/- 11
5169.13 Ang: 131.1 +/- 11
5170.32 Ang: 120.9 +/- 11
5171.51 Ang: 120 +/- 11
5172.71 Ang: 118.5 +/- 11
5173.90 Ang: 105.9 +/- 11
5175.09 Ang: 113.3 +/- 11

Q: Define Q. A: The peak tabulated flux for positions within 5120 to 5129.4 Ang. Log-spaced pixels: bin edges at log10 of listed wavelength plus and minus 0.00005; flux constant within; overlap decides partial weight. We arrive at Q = 151.4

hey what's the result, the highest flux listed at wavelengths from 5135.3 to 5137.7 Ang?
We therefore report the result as 134.4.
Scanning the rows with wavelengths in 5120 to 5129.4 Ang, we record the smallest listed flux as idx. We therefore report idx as 114.2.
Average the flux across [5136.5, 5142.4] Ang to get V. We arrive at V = 138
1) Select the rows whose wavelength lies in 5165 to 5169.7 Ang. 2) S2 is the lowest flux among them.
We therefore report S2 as 116.6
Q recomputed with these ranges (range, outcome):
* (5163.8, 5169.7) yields 139.5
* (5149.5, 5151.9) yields 138.3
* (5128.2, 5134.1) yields 135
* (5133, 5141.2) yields 143.9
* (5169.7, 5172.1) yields 120.9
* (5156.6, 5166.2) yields 142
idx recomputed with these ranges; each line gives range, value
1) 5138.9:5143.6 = 133.9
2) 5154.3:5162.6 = 116.9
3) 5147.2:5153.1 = 119.3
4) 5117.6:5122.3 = 126.4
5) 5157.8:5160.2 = 119.5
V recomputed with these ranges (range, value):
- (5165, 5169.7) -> 128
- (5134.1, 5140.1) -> 133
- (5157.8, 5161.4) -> 128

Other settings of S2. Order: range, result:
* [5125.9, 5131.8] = 117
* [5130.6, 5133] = 134.5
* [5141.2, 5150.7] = 128.7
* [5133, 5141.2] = 116.4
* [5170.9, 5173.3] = 118.5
